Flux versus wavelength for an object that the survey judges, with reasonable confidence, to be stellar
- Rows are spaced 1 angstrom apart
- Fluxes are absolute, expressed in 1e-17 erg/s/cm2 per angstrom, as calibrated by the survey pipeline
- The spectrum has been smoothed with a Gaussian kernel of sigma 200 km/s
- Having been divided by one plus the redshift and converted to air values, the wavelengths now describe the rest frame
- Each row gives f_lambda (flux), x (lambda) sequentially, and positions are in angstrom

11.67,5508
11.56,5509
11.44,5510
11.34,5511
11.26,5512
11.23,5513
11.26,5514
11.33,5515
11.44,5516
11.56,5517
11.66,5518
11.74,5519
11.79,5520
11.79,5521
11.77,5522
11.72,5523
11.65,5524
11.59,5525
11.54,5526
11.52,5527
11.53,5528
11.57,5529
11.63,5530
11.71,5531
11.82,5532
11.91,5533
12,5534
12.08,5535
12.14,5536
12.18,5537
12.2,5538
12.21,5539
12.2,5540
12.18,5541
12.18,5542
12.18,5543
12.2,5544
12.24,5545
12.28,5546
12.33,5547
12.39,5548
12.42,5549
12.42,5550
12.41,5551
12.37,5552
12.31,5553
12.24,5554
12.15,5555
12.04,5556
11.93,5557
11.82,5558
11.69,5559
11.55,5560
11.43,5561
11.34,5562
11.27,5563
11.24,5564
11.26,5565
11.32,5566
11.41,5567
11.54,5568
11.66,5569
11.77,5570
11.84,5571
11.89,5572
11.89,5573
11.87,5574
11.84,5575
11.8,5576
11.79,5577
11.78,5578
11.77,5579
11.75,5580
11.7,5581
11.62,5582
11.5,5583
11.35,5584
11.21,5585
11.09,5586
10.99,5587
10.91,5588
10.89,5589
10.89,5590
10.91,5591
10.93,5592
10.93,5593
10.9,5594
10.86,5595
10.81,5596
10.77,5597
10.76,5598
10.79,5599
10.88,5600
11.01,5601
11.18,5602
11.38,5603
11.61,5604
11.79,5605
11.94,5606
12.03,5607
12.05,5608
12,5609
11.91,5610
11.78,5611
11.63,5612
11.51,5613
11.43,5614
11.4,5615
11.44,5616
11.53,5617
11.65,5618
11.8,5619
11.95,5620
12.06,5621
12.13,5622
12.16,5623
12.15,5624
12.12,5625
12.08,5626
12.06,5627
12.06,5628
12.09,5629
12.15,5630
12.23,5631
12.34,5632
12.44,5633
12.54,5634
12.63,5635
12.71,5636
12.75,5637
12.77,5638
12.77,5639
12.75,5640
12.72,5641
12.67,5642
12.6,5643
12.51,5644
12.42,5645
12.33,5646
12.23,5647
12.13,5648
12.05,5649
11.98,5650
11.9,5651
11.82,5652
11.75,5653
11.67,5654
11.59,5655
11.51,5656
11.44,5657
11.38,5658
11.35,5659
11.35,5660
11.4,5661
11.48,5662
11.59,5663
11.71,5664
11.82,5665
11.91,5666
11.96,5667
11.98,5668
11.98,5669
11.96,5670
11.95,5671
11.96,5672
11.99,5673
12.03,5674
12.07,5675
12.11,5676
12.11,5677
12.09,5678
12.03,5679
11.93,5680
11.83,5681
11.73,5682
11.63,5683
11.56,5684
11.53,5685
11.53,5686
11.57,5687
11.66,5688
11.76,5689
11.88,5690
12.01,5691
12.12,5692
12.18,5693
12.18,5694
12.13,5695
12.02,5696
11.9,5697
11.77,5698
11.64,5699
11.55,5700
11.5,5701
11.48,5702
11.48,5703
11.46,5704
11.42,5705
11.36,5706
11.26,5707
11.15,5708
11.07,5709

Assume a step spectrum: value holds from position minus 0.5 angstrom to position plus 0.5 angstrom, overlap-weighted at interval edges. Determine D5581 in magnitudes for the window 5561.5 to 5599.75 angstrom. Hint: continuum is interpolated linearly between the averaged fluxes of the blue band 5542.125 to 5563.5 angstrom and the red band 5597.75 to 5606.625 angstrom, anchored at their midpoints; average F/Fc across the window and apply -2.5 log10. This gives 0.03 mag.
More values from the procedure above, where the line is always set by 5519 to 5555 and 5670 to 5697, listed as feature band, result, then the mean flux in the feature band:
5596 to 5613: 0.05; 11.5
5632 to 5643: -0.06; 12.7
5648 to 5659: 0.02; 11.7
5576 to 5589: 0.05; 11.4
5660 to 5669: 0.02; 11.7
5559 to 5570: 0.05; 11.4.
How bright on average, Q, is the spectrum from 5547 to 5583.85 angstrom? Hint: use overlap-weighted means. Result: 11.8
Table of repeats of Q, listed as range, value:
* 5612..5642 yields 12.2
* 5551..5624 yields 11.5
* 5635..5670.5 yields 12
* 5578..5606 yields 11.2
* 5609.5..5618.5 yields 11.6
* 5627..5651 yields 12.4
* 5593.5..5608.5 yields 11.3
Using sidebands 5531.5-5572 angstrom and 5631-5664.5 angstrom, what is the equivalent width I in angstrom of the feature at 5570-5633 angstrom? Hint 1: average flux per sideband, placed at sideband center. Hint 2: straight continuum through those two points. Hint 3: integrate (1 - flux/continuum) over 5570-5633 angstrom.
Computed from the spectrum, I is 2.3 angstrom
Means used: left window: 12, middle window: 11.6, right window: 12.1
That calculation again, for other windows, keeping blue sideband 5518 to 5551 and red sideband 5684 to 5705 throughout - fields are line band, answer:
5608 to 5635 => -0.2 angstrom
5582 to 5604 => 1.6 angstrom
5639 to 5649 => -0.6 angstrom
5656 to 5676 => 0.1 angstrom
